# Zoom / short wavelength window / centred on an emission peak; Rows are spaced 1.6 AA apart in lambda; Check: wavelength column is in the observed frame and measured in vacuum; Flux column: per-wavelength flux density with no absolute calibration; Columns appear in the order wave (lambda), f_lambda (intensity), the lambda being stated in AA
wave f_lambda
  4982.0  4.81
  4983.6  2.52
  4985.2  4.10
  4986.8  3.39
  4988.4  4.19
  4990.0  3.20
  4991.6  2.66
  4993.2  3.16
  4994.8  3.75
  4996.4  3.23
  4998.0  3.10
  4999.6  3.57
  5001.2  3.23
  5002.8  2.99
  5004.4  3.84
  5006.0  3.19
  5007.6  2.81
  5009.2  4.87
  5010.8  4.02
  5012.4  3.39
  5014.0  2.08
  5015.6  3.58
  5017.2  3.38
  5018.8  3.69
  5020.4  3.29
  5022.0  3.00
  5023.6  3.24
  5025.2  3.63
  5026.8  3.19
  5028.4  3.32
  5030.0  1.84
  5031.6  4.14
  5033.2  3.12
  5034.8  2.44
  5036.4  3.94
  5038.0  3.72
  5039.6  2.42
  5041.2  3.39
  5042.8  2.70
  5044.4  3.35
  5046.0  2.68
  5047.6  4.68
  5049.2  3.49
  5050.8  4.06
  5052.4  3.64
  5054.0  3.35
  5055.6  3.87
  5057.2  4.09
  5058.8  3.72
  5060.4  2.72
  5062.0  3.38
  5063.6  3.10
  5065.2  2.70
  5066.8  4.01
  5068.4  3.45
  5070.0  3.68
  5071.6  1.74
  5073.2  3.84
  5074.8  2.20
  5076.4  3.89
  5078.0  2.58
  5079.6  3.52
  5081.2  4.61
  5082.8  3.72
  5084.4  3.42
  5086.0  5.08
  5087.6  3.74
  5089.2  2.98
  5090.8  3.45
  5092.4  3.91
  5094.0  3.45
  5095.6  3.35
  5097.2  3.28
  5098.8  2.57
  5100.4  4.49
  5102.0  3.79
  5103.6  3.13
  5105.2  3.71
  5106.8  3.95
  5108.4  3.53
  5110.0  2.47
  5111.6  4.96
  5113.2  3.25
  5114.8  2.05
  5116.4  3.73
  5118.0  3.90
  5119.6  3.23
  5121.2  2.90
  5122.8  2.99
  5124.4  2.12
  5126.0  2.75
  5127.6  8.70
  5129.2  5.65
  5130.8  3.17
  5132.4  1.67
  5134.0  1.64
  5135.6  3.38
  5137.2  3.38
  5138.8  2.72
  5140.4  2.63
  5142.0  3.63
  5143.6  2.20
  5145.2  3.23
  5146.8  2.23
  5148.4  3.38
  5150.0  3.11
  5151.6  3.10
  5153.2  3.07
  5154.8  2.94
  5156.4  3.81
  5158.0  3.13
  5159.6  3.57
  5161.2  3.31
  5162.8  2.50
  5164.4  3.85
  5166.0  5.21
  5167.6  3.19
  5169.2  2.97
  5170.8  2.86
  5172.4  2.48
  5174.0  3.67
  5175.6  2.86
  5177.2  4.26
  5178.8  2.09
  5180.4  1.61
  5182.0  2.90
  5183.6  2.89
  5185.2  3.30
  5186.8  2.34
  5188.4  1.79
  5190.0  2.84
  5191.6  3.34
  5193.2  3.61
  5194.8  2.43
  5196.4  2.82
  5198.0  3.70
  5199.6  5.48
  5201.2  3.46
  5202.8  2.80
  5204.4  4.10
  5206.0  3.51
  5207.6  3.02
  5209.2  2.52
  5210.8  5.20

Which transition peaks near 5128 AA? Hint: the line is H-beta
